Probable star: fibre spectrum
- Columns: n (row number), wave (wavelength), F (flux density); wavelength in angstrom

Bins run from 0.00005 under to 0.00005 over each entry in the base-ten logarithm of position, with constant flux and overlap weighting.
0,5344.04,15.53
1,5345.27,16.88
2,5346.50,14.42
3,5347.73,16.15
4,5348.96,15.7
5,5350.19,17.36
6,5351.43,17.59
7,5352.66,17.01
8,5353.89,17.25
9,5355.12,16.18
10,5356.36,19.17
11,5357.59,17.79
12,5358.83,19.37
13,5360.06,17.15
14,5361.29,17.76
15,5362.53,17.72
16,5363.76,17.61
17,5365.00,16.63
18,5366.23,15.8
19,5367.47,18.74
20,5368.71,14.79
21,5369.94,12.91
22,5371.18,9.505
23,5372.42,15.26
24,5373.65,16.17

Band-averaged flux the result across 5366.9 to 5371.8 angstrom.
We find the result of 13.9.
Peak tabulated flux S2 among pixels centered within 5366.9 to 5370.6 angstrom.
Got 18.74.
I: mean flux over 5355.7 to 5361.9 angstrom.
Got 18.2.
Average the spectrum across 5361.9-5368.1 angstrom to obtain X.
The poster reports 17.3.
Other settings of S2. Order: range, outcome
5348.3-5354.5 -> 17.59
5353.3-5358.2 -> 19.17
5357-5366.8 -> 19.37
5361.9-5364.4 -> 17.72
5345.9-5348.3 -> 16.15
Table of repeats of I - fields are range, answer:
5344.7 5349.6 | 15.8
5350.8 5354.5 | 17.3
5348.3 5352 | 16.8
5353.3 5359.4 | 17.9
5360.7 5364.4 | 17.7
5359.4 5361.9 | 17.5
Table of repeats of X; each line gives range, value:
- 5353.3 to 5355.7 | 16.7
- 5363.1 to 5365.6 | 17.1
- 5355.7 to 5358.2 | 18.4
